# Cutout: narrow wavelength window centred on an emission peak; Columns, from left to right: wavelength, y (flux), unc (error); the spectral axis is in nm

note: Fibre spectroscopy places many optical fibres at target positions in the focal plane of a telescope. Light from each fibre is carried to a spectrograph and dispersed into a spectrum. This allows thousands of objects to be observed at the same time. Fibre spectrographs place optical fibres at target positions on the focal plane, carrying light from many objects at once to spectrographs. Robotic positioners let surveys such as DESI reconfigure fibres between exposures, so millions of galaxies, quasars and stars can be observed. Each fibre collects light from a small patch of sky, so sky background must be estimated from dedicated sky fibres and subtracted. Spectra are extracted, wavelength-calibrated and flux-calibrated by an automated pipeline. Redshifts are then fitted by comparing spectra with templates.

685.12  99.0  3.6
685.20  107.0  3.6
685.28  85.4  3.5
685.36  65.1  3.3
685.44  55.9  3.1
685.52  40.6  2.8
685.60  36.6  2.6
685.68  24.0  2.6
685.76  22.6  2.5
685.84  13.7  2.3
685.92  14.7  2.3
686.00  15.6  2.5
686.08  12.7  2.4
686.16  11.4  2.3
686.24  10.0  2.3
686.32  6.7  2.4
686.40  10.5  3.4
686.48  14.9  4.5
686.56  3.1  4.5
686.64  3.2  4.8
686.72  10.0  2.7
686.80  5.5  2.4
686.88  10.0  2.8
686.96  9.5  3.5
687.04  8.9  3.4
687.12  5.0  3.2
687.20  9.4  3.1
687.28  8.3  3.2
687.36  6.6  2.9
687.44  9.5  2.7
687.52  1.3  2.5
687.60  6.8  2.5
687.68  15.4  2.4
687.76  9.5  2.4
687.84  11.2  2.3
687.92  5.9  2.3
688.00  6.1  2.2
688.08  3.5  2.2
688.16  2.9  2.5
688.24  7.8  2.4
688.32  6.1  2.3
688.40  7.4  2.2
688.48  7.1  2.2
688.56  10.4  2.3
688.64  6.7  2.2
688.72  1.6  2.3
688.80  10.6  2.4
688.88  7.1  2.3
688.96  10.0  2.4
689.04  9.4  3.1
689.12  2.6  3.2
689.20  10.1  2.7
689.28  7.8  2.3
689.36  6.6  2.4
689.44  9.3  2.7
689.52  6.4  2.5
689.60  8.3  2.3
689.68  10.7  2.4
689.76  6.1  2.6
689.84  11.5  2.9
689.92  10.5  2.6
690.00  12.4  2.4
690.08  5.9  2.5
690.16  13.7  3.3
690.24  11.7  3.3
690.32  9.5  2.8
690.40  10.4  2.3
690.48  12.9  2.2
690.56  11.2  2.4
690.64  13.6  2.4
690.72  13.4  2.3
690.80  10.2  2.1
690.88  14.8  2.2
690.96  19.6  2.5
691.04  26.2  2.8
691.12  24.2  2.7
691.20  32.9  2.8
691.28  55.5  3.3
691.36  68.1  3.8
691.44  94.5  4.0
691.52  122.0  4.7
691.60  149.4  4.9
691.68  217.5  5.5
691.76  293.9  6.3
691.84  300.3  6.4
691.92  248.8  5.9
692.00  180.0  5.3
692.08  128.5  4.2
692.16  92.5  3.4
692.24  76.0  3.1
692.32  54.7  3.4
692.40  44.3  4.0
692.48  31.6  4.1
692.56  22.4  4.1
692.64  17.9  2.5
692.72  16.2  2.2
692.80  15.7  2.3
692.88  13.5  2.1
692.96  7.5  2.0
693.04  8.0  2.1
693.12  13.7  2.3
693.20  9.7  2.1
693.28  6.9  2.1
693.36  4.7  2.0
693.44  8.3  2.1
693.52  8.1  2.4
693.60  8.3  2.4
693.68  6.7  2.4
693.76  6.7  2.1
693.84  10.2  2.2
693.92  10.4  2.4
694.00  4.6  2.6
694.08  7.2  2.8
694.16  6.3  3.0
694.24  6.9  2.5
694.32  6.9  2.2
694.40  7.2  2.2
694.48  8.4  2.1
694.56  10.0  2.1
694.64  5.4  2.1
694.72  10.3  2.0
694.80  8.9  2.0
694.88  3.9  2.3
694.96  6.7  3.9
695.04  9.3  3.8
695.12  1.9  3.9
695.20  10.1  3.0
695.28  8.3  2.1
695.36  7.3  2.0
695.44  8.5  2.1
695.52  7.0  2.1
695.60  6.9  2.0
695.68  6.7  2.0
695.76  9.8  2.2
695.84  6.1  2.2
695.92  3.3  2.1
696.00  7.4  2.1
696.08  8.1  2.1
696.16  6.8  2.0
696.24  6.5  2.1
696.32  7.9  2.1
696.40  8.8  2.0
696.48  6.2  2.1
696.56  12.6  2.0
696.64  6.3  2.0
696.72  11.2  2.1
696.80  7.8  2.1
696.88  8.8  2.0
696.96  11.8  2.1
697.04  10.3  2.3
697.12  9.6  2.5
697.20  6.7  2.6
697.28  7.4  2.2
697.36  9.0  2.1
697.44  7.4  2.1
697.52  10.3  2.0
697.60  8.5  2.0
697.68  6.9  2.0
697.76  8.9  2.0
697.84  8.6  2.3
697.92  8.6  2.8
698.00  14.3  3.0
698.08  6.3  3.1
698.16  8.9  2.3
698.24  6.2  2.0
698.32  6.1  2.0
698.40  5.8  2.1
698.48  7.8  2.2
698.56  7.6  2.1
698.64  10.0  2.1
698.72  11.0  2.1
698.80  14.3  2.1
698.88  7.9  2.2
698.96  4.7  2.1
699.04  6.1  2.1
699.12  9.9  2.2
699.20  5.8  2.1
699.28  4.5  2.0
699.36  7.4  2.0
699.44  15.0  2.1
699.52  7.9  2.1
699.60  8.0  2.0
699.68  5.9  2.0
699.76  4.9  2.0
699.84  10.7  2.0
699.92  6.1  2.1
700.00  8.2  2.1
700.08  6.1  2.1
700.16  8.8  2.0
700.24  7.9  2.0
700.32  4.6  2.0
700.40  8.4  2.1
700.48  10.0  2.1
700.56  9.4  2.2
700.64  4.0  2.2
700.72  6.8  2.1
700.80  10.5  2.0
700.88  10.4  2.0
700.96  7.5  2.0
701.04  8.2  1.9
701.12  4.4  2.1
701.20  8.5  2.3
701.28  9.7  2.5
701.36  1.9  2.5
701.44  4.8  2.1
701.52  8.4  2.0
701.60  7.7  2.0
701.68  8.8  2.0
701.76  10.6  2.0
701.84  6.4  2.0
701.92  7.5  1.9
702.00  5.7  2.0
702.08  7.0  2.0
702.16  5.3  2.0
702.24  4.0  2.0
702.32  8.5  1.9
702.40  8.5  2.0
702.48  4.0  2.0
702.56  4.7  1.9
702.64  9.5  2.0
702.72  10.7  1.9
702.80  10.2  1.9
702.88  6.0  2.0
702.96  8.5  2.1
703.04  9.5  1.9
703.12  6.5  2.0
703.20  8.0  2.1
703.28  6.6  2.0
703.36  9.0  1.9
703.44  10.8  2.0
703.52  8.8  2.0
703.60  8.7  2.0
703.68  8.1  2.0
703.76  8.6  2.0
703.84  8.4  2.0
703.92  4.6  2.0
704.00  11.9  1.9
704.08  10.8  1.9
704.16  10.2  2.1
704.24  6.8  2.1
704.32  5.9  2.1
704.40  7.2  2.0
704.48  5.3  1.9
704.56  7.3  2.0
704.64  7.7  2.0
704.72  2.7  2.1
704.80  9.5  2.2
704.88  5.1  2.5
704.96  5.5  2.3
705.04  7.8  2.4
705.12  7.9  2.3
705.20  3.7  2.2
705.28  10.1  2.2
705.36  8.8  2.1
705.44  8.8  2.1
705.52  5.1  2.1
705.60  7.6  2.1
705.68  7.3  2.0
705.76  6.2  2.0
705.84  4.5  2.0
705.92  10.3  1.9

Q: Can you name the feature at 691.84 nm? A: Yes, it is [O III] 5007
